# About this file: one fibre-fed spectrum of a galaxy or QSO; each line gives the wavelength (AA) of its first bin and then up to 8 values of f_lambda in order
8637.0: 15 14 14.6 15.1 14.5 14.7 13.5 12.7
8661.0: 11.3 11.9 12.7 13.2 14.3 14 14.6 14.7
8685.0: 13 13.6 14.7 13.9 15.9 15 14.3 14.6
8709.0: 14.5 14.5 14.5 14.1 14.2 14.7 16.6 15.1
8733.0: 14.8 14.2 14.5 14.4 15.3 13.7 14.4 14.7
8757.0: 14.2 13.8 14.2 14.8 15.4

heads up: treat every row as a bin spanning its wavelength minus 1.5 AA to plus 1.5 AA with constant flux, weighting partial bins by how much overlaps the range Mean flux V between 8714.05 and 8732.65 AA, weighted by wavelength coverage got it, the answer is 14.9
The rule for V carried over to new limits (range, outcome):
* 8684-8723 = 14.4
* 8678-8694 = 14.1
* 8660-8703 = 13.8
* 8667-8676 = 13.6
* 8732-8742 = 14.5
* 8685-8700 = 14.4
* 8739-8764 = 14.3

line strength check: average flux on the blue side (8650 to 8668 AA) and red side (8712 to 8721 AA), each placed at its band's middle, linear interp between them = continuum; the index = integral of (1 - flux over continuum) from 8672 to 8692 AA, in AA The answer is -1.0 AA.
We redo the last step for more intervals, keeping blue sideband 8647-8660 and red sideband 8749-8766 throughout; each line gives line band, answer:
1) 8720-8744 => -1.1 AA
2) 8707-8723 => -0.3 AA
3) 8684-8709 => -0.7 AA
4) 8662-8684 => 0.5 AA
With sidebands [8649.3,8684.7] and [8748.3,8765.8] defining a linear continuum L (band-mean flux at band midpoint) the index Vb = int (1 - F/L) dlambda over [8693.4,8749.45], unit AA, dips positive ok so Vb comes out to -3.0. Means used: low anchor 13.4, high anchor 14.3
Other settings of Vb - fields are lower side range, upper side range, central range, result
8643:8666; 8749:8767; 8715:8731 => -1.0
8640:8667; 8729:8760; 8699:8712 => -0.5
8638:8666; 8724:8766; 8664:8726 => -0.6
